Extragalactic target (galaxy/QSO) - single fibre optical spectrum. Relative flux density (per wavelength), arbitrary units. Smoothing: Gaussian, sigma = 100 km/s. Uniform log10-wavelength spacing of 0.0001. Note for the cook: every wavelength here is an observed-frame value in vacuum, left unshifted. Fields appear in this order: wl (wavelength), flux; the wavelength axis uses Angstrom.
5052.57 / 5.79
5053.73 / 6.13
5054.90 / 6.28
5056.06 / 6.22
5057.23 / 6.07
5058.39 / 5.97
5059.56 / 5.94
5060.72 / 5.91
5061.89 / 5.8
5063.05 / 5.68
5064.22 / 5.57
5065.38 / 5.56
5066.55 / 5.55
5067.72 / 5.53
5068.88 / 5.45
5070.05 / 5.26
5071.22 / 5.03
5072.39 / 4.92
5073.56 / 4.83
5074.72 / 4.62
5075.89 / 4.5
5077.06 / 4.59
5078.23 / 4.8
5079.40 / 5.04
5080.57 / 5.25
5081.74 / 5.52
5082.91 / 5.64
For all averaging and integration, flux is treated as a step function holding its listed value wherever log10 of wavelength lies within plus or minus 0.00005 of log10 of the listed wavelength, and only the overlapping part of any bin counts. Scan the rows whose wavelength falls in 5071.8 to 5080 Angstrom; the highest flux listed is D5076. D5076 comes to 5.04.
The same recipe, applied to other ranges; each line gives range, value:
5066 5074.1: 5.55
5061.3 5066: 5.8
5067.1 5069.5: 5.53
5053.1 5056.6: 6.28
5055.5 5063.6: 6.22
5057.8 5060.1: 5.97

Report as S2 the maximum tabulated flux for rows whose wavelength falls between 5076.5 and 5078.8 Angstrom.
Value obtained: 4.8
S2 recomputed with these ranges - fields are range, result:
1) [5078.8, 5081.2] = 5.25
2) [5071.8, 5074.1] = 4.92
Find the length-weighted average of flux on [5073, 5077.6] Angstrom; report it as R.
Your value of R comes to 4.64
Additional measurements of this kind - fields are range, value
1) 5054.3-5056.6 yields 6.24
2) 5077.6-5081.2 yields 5.03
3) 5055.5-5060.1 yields 6.04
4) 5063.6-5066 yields 5.56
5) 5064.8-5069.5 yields 5.52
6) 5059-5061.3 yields 5.94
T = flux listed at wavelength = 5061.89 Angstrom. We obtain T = 5.8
